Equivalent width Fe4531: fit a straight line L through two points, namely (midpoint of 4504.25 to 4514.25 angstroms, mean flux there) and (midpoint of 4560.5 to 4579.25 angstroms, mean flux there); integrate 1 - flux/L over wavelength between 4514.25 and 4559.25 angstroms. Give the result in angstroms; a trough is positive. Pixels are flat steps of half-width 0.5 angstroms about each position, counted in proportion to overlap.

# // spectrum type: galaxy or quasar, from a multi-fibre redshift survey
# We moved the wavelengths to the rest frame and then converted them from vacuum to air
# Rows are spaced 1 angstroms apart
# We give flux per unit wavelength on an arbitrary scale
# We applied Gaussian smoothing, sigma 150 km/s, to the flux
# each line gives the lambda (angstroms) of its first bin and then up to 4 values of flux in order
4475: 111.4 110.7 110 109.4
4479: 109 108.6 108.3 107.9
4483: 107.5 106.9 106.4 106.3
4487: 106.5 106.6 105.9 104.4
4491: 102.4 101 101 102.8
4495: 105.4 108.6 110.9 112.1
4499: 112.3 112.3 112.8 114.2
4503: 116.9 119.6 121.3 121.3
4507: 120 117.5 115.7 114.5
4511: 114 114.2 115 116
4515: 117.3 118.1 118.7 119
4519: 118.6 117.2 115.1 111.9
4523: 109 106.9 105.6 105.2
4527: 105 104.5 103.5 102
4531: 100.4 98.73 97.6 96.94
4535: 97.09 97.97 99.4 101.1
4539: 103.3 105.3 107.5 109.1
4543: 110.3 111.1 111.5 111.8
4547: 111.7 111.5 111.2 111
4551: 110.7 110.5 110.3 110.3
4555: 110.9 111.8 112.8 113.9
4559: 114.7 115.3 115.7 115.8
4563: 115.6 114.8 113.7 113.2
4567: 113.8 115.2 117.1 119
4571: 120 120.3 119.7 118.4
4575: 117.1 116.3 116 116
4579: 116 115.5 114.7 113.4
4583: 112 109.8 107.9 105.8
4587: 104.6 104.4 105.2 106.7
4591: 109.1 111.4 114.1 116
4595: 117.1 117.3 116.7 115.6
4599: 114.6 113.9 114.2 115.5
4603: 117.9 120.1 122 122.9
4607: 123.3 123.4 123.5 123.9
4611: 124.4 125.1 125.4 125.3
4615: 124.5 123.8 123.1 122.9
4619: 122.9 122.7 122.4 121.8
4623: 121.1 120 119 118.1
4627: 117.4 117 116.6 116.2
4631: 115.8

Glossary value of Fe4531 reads 3.1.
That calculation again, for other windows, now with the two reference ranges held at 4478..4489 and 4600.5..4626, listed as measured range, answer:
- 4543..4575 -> 0.5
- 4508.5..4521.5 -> -0.6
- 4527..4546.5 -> 1.7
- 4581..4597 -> 1.2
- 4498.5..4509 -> -0.7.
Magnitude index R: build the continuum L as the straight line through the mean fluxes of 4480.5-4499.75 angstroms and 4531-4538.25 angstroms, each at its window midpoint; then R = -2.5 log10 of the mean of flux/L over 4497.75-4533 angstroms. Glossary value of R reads -0.11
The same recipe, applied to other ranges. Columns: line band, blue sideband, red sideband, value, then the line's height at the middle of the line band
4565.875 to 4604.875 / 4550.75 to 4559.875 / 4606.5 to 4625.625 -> 0.030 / 117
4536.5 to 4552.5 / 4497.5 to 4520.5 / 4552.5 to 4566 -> 0.056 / 114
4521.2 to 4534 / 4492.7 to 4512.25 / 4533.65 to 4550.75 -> 0.050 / 109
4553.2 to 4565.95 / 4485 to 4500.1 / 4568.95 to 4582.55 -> 0.013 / 115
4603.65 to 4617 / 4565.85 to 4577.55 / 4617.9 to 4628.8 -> -0.037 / 120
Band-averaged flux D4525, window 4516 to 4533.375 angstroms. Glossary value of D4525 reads 109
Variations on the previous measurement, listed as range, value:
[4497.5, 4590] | 112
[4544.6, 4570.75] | 113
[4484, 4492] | 105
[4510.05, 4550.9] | 109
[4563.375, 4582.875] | 116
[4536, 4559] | 109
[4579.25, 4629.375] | 117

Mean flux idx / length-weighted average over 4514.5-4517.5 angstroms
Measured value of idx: 118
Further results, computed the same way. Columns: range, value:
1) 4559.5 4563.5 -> 116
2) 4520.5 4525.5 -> 110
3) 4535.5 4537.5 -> 98.7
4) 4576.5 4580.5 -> 116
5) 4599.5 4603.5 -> 115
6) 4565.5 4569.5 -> 115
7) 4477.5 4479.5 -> 109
